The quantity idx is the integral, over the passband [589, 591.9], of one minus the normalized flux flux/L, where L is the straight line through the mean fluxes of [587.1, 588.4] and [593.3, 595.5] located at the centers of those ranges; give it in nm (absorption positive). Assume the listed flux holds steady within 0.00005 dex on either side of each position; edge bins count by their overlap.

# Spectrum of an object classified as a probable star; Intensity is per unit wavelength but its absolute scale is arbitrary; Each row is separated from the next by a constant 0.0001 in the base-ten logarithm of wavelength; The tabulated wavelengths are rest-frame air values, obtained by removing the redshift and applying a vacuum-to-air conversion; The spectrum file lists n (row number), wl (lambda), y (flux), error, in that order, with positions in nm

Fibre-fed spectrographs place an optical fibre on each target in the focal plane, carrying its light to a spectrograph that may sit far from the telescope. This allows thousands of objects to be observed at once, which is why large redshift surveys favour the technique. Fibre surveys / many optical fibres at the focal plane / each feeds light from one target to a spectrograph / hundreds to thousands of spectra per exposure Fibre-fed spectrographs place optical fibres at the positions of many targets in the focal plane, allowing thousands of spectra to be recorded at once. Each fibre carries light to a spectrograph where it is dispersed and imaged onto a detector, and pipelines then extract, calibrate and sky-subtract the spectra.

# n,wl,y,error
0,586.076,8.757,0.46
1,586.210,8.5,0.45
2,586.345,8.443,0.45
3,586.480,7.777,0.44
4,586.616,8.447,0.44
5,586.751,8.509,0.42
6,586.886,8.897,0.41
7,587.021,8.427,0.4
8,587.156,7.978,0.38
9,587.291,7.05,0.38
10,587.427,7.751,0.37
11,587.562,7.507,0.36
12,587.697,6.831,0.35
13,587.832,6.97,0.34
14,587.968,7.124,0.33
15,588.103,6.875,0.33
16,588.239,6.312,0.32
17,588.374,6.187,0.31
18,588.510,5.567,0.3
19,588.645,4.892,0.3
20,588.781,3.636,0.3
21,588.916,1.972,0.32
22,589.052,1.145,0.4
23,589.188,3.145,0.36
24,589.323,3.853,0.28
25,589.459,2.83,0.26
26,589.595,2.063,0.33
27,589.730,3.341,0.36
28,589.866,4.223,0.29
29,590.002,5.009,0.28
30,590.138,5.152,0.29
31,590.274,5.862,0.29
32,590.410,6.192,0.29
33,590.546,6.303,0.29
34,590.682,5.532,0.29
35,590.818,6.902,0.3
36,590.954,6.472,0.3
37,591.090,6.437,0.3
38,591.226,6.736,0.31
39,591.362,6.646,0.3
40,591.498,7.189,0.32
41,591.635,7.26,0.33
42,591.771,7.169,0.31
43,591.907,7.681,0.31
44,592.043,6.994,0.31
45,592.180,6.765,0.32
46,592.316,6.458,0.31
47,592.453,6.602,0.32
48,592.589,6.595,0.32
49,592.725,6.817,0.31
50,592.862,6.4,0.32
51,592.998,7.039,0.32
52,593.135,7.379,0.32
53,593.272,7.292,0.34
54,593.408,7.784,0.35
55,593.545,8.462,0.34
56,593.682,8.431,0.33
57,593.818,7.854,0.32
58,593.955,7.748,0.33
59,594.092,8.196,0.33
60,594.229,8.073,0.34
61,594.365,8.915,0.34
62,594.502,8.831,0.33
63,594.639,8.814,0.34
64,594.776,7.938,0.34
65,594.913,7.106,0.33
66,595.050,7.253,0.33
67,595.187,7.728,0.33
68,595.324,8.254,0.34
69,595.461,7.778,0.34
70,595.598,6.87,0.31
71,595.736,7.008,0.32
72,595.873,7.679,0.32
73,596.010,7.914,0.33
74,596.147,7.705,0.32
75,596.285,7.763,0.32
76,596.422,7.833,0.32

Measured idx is 0.86 nm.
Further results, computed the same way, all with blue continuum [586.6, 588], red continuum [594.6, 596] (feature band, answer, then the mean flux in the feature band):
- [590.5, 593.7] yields 0.30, 6.95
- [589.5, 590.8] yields 0.48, 4.89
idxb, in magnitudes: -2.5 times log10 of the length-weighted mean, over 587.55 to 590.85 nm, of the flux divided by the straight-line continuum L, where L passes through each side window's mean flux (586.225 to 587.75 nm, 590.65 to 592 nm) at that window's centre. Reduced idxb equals 0.44 mag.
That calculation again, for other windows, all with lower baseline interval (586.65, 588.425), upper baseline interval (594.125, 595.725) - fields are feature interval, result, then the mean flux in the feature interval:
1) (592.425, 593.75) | 0.07 mag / 7.3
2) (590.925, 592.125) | 0.11 mag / 6.97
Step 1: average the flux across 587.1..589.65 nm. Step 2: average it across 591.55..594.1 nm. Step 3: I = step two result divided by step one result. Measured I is 1.4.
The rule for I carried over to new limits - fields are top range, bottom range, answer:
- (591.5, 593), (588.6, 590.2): 2.02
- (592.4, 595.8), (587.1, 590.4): 1.49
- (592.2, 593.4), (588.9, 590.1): 2.17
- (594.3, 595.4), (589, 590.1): 2.47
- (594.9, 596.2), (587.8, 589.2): 1.54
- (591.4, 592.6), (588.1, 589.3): 1.64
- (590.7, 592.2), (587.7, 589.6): 1.49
